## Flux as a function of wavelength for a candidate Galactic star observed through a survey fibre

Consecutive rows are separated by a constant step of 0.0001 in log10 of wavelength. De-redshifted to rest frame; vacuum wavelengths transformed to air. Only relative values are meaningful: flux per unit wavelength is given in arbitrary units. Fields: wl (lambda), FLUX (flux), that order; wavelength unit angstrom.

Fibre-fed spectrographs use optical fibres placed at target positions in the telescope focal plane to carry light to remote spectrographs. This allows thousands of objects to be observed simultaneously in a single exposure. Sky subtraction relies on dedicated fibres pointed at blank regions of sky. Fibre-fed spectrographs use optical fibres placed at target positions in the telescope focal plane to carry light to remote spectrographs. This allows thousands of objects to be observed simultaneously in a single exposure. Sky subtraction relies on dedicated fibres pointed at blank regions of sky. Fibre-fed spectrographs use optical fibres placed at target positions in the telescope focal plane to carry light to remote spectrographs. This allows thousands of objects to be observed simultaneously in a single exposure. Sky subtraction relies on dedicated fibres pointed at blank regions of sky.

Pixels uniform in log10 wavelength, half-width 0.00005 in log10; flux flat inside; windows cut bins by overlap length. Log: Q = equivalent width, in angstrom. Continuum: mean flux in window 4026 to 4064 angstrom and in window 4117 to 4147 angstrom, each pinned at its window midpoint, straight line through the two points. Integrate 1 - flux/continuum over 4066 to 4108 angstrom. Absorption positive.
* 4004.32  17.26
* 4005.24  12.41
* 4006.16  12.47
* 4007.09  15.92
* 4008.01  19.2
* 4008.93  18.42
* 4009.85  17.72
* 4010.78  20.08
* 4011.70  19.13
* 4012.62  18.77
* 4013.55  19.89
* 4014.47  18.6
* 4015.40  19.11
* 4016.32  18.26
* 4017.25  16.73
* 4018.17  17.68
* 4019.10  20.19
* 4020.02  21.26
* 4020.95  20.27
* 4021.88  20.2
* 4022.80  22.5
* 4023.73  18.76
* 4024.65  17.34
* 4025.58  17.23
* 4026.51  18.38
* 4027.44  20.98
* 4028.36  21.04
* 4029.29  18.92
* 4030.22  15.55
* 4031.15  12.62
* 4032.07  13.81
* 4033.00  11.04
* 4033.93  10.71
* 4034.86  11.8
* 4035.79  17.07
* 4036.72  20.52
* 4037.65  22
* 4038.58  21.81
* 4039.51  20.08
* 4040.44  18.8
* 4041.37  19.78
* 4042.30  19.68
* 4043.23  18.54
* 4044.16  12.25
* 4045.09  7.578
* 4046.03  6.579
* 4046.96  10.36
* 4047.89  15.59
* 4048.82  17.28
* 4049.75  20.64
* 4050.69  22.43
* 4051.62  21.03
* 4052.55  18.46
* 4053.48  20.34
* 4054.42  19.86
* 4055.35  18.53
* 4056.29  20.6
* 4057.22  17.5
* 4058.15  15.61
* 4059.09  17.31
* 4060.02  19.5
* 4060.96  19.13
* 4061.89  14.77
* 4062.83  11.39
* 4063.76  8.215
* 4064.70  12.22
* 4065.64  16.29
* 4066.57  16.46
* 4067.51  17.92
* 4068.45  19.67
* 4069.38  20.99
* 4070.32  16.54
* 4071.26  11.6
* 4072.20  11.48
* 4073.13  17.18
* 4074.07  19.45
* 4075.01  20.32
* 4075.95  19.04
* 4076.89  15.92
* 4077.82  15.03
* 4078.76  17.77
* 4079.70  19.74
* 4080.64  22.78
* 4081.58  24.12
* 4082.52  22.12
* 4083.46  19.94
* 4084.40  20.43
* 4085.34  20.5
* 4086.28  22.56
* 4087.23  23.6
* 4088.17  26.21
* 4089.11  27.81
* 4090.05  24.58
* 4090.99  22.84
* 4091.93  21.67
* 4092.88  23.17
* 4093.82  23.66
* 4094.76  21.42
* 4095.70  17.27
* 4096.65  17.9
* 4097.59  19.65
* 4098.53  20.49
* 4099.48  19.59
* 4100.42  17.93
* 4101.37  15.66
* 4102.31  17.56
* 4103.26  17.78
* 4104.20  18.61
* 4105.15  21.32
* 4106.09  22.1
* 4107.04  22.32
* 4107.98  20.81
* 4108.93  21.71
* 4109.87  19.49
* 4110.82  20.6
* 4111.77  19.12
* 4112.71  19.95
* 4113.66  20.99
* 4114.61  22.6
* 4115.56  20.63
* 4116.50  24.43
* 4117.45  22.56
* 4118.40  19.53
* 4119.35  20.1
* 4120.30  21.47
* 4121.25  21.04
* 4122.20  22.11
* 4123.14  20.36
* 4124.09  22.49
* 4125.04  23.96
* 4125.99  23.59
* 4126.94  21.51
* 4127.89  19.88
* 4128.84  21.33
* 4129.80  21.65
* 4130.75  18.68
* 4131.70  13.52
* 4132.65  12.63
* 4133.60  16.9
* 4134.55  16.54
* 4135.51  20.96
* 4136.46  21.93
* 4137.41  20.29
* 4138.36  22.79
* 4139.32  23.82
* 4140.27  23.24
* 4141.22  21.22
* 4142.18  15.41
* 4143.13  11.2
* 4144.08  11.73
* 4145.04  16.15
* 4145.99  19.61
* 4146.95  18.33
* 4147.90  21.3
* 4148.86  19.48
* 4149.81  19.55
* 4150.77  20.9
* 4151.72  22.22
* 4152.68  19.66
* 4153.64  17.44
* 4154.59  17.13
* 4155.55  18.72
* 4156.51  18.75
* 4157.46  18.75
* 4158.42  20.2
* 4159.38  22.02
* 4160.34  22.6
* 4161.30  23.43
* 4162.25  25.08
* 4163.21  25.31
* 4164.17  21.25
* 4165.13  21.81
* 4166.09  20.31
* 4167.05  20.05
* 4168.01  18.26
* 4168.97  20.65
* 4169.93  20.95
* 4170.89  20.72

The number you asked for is -3.9 angstrom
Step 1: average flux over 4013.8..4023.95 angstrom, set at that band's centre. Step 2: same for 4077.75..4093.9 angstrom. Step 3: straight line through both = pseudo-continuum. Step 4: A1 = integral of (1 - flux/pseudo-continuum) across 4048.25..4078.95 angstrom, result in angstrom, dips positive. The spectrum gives 5.8 angstrom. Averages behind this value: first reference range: 19.4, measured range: 17.3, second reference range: 22.3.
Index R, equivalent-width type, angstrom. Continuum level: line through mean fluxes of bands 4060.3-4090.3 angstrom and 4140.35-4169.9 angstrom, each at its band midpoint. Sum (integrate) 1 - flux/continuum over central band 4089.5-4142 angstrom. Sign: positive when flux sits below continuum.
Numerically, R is -3.8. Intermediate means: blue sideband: 18.6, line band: 20.5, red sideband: 19.7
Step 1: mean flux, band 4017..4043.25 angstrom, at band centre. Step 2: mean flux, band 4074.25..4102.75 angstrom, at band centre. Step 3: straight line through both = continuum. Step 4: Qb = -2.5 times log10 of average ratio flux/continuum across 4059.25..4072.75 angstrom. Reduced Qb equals 0.26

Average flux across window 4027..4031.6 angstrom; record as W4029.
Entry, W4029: 17.8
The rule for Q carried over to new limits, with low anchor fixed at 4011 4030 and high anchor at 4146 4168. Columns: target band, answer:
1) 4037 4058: 1.9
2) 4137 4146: 0.9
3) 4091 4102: 0.0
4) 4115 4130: -1.1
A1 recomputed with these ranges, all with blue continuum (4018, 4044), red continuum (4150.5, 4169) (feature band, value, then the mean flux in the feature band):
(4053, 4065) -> 1.32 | 16.6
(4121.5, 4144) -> 0.53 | 19.7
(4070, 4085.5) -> 0.50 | 18.5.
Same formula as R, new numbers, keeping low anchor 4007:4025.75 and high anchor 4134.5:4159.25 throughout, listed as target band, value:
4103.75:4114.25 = -0.8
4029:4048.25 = 3.6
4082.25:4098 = -2.4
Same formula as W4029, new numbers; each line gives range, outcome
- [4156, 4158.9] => 19.2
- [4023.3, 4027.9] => 18.5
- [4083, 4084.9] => 20.2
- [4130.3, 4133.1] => 14.9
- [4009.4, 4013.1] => 18.9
